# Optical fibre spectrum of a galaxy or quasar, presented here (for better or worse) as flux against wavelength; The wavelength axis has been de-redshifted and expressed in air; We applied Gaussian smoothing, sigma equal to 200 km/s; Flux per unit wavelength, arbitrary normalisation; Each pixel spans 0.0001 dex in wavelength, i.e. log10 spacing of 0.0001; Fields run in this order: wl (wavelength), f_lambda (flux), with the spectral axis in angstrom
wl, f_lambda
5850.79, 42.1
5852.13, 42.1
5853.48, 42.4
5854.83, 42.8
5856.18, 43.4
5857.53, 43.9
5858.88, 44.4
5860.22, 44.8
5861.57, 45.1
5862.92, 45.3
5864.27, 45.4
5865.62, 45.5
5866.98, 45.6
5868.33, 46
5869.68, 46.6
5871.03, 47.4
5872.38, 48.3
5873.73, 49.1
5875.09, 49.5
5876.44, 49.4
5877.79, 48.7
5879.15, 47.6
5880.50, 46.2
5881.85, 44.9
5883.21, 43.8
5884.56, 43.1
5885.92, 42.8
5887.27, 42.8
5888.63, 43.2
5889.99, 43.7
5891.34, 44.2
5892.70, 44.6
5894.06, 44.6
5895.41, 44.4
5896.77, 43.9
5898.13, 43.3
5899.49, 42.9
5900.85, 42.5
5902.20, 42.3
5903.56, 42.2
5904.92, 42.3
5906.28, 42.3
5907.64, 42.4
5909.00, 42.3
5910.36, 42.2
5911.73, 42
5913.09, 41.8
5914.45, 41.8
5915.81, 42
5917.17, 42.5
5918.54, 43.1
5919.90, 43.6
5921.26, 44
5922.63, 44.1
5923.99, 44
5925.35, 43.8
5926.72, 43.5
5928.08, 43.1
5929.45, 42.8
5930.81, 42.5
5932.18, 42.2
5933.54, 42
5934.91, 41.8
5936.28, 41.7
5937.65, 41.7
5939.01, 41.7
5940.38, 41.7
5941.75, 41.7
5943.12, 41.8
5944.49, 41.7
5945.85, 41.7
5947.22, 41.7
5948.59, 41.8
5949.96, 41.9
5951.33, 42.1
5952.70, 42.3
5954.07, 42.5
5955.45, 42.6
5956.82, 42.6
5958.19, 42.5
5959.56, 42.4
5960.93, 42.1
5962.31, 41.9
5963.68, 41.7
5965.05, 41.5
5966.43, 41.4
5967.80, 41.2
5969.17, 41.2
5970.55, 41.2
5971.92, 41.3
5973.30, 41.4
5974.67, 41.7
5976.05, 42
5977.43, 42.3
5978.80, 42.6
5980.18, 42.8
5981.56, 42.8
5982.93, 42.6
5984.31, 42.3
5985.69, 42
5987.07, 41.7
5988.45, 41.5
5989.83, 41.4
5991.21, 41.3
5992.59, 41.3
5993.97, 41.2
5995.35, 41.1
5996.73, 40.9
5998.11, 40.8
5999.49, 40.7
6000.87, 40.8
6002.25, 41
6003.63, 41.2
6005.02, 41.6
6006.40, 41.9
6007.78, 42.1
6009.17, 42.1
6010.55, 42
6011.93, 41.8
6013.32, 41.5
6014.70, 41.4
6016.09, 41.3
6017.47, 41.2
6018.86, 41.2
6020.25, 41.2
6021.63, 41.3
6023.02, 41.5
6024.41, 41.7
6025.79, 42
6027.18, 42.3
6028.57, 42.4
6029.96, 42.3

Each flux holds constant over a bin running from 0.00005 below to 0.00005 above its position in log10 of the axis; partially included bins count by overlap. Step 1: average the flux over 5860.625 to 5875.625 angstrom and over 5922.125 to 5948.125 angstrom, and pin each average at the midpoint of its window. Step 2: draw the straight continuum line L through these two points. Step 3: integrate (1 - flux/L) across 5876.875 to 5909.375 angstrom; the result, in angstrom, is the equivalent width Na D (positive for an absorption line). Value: 0.9 angstrom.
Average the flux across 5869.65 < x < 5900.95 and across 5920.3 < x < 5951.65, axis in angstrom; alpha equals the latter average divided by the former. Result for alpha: 0.94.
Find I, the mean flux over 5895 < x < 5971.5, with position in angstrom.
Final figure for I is 42.3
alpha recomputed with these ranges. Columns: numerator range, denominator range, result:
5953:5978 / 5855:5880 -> 0.90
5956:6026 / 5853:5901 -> 0.92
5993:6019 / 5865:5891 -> 0.90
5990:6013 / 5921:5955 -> 0.98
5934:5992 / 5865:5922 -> 0.95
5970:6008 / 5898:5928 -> 0.97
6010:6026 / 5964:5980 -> 1.00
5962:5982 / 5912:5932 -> 0.97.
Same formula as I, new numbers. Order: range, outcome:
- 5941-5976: 41.8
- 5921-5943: 42.6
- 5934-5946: 41.7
